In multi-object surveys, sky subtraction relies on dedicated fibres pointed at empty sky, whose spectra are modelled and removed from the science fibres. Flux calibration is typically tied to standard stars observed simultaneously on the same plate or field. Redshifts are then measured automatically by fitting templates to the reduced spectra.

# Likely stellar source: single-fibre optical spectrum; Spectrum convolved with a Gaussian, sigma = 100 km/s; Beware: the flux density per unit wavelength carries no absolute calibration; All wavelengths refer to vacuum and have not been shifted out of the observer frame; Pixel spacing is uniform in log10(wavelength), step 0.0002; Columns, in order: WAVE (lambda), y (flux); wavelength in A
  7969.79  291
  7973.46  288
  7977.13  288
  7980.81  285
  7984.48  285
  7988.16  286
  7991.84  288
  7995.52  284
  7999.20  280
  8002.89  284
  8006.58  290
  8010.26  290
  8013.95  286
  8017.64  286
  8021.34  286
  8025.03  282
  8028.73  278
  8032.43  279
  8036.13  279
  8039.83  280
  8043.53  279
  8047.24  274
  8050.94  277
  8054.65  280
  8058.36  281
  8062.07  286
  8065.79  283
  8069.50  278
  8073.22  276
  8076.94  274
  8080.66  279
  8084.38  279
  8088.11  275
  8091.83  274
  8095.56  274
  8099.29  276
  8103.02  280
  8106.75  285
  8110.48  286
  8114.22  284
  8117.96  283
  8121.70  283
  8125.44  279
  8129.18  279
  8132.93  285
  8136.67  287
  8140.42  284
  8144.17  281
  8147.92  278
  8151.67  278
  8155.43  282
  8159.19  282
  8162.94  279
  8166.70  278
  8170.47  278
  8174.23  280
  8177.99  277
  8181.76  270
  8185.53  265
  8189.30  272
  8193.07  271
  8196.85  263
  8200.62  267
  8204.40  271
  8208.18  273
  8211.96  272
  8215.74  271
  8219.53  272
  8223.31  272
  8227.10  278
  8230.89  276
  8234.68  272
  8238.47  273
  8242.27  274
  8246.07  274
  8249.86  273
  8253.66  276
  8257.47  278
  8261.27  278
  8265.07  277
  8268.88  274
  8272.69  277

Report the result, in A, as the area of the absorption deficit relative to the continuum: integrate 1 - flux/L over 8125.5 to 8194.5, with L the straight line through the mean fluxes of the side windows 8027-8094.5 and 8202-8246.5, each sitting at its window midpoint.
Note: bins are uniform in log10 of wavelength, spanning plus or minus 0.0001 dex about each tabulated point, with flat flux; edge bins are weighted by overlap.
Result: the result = -0.8 A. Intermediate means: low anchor 278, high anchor 273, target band 278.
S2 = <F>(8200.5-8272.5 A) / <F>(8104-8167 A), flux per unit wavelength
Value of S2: 1.0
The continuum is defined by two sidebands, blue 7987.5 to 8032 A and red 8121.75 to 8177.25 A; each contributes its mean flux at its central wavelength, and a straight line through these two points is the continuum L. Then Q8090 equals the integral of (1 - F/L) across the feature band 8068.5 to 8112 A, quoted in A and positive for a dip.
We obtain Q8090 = 0.7 A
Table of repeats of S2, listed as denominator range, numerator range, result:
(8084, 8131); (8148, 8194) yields 0.99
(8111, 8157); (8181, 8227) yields 0.96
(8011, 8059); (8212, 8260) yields 0.98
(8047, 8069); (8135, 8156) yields 1.00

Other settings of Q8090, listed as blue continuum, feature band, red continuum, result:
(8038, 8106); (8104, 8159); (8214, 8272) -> -1.1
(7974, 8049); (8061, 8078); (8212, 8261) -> 0.1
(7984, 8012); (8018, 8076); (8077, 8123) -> 0.6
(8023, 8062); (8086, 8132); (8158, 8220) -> -0.6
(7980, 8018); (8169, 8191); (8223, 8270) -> 0.3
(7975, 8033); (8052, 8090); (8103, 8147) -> 0.6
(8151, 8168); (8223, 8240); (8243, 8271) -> 0.1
